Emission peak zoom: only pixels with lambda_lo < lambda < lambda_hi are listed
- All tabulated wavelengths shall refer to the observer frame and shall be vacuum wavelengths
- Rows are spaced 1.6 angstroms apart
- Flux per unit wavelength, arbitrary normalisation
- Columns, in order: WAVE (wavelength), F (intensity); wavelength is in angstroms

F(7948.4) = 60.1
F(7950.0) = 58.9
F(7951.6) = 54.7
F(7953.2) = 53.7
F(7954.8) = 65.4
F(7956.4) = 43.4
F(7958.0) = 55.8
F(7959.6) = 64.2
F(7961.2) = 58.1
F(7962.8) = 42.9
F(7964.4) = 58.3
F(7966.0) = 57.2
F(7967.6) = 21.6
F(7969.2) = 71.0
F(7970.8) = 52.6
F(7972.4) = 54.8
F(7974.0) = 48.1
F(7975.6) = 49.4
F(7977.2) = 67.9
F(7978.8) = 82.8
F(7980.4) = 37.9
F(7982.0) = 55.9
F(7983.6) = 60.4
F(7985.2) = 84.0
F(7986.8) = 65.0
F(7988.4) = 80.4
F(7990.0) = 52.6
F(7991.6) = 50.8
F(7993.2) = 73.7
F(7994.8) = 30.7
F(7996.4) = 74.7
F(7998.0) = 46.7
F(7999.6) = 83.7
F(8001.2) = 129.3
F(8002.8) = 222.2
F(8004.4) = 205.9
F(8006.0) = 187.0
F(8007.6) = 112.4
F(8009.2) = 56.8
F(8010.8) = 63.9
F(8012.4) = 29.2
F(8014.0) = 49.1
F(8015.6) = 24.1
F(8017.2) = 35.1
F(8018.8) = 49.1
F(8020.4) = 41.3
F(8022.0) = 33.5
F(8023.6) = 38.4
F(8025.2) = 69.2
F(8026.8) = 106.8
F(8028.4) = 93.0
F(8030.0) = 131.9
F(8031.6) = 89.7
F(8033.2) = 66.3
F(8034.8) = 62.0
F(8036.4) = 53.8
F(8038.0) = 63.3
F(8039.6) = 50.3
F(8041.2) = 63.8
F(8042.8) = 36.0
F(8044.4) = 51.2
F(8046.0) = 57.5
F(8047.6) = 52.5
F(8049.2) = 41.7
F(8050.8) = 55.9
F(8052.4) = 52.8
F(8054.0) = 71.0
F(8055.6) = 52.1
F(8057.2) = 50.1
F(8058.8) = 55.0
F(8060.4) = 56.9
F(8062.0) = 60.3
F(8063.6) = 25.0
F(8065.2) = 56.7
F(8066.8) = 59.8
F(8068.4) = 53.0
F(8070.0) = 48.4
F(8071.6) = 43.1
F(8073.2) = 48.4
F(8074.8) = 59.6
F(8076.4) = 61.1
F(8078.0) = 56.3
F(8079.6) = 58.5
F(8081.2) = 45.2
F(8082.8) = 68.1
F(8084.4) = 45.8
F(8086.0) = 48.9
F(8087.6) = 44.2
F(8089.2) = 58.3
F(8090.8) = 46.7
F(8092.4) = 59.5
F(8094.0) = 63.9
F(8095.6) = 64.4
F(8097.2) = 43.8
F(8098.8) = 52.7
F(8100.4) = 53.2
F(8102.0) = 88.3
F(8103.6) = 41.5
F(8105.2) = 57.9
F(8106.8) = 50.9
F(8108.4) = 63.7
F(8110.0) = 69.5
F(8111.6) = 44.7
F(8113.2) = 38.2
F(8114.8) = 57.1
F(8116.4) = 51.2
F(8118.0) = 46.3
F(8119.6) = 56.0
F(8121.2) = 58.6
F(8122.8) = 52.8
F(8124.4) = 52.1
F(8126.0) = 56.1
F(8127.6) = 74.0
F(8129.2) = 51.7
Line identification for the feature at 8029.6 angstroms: [N II] 6583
